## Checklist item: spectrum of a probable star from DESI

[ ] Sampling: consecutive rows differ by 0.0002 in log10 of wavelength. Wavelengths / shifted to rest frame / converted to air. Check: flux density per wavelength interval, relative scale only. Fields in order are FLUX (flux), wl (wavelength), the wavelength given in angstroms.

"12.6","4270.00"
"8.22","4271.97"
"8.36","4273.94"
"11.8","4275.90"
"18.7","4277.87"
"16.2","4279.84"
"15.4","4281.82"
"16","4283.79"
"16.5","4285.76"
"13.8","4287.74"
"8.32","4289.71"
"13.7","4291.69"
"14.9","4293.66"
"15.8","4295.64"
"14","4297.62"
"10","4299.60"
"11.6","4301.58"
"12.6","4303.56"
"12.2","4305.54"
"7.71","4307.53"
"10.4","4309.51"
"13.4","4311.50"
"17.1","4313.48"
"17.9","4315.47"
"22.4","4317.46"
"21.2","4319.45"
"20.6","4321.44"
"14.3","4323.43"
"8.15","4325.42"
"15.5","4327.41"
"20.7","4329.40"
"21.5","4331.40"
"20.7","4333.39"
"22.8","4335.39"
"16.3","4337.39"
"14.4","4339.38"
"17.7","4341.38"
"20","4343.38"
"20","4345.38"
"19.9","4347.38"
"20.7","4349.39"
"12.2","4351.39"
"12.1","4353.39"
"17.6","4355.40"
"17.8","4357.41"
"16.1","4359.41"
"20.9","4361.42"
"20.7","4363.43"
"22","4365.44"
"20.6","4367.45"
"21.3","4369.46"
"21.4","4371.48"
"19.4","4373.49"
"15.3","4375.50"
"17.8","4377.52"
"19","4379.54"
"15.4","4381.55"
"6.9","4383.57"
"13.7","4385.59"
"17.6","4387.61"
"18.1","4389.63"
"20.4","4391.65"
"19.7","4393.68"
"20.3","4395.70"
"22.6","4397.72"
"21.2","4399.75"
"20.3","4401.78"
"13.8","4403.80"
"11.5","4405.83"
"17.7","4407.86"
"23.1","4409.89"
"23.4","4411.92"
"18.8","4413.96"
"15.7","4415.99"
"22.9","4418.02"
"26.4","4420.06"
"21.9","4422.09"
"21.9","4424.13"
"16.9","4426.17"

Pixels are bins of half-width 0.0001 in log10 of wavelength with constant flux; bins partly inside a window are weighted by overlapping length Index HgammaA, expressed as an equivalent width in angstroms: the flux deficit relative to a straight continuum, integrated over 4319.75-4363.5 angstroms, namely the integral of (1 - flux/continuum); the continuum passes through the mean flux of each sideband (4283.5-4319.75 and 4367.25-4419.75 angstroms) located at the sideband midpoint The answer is -5.0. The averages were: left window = 14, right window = 18.5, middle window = 17.8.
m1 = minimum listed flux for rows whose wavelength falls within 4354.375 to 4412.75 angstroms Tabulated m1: 6.9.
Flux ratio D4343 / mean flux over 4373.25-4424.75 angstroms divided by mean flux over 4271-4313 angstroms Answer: 1.4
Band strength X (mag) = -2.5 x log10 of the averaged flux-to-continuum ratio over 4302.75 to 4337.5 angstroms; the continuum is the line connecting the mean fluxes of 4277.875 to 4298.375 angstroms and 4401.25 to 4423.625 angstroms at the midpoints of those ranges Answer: -0.029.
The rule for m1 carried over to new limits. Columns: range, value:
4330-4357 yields 12.1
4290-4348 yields 7.71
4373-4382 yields 15.3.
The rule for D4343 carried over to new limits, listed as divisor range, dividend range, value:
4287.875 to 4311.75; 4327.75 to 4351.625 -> 1.58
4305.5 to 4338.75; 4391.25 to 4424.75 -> 1.20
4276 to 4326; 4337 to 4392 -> 1.22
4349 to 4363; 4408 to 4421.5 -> 1.28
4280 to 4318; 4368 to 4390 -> 1.23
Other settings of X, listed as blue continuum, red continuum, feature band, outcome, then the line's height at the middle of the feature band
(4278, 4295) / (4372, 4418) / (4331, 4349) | -0.18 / 16.3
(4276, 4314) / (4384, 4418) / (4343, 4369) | -0.13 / 16.4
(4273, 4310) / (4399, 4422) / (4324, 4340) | -0.14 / 15.3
